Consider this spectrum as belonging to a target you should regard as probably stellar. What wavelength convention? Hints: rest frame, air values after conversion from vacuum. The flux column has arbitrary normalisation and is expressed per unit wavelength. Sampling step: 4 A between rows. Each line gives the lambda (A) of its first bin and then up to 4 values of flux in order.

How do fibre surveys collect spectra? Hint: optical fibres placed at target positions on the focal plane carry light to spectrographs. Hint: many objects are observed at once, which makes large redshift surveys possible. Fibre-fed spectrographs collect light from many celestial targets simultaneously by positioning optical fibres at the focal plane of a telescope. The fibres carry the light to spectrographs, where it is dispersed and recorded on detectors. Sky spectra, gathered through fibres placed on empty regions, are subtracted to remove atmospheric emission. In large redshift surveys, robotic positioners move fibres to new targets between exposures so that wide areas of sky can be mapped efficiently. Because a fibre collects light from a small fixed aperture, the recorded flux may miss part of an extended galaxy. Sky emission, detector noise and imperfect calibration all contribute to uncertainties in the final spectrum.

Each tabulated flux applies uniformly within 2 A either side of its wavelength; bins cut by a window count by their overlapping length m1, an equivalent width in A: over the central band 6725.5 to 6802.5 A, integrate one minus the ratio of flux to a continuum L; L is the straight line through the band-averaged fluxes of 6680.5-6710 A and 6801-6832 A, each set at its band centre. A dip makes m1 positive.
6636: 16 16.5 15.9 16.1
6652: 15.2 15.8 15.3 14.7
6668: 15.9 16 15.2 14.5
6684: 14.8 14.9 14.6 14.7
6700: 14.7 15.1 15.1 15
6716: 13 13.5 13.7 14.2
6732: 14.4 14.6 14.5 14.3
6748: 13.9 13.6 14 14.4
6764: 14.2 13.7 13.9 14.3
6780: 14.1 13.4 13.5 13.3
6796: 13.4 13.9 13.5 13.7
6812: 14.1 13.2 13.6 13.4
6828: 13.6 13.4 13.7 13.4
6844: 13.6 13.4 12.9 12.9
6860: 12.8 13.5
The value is 0.8 A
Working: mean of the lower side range 14.8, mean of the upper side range 13.6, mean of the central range 14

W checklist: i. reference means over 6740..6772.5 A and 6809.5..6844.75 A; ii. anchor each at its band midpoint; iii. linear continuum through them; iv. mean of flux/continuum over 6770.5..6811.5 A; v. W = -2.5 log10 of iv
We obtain 0.01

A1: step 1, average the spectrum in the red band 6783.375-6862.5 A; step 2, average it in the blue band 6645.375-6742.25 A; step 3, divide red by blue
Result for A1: 0.91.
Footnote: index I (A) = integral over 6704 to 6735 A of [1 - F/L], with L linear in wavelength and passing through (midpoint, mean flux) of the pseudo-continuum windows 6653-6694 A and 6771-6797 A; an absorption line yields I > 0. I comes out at 0.8 A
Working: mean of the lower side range 15.2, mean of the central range 14.2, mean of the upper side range 13.7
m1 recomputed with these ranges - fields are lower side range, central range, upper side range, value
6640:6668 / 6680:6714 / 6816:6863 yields 0.5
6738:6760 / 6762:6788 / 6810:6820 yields 0.0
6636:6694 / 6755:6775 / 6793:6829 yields 0.2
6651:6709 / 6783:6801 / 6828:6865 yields 0.5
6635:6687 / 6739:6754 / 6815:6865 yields 0.4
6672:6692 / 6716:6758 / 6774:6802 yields 0.8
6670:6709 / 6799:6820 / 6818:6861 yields 0.0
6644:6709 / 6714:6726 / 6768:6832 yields 1.0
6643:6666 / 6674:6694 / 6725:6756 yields 0.3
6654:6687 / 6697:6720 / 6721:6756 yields 0.2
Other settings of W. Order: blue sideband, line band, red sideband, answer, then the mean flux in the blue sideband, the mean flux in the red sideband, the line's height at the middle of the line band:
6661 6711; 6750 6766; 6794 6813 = 0.01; 15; 13.7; 14.2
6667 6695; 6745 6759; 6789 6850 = 0.03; 15.1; 13.5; 14.3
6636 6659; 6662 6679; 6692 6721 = 0.00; 15.9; 14.5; 15.3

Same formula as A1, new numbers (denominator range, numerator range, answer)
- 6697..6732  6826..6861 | 0.93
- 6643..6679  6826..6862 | 0.86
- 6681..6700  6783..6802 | 0.92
